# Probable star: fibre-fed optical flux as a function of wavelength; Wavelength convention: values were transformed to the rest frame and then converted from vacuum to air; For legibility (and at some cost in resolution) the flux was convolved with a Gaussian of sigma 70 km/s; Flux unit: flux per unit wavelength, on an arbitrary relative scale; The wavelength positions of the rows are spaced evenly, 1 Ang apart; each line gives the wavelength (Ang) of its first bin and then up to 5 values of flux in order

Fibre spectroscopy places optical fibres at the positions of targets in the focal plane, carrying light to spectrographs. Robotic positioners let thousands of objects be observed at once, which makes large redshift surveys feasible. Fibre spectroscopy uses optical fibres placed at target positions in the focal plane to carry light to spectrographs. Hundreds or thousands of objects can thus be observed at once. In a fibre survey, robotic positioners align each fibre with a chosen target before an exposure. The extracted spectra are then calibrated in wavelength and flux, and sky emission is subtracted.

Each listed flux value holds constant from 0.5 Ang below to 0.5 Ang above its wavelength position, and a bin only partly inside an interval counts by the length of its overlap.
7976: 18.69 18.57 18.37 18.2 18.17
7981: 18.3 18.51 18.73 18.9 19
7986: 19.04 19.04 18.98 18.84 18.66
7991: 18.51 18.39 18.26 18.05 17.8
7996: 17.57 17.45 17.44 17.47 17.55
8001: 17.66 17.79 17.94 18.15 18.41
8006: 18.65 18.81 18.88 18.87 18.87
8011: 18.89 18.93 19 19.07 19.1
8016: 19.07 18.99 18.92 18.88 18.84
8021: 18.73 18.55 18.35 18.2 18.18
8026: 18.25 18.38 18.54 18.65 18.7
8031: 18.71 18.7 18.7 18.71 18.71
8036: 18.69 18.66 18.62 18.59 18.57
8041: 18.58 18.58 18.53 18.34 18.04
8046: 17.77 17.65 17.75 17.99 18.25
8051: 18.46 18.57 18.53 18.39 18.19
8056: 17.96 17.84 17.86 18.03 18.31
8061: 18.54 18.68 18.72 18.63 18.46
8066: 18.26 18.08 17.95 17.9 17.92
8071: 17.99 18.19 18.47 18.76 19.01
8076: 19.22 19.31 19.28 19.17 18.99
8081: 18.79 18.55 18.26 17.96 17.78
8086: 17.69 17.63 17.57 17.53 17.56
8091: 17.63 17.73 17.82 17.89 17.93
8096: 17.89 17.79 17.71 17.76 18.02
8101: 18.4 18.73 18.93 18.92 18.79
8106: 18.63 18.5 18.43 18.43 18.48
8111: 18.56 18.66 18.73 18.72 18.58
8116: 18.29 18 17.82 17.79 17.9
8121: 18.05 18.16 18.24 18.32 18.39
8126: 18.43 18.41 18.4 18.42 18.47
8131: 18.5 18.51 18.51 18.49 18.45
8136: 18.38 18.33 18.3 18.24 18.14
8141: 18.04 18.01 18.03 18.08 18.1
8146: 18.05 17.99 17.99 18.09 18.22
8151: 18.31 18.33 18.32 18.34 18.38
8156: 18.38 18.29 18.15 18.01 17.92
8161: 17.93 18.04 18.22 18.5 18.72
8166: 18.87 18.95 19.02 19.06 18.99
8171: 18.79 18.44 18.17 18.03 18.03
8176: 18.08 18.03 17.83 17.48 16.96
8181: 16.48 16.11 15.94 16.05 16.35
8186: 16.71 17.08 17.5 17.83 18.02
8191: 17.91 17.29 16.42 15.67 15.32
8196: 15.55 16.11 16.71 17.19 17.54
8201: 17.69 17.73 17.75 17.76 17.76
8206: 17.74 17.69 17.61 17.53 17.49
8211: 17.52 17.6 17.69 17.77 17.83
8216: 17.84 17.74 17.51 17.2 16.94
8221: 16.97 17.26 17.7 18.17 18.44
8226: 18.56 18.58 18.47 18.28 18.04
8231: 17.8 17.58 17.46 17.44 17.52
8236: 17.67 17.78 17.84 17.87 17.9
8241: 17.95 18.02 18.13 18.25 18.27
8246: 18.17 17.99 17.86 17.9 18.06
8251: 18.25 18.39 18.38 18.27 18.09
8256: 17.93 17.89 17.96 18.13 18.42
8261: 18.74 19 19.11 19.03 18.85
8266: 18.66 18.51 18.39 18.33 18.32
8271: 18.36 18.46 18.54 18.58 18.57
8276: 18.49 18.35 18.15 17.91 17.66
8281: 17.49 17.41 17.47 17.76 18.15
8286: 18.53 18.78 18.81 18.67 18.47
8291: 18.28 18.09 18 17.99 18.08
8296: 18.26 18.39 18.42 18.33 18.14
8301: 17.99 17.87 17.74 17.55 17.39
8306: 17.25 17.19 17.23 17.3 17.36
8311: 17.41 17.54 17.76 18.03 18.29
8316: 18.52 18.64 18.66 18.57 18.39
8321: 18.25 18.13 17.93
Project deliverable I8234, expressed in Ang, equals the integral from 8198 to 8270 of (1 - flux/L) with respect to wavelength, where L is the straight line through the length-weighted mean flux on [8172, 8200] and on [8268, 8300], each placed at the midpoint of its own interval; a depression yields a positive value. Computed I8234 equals -1.38 Ang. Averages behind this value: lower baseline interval 17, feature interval 18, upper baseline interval 18.2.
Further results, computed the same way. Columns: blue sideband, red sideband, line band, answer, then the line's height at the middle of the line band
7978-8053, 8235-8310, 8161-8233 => 2.4 Ang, 18.2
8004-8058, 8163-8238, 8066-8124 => -0.3 Ang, 18.2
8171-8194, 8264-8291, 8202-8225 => 0.0 Ang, 17.6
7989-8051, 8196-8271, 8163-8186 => 0.3 Ang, 18.1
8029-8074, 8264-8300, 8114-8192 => 1.1 Ang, 18.3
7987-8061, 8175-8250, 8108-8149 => -0.9 Ang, 17.9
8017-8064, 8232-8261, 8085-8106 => 0.4 Ang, 18.3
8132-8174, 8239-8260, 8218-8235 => 0.3 Ang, 18.1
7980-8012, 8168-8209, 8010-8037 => -0.7 Ang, 18.2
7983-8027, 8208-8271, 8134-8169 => -0.2 Ang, 18.2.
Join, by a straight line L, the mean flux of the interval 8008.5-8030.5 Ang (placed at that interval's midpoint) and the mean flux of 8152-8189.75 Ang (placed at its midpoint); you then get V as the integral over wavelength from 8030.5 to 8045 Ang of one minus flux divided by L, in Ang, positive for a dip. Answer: 0.0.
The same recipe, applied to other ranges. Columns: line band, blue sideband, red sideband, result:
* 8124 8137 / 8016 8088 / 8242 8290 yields -0.04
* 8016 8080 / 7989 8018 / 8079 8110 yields -0.68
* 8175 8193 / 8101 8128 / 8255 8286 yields 1.18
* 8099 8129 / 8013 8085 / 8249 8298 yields 0.06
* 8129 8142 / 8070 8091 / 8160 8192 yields -0.23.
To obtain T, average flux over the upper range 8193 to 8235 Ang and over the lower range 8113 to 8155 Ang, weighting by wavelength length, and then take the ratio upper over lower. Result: 0.96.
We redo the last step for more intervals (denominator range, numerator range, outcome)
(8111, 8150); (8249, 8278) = 1.01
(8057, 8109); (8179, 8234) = 0.95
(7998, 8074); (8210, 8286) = 0.98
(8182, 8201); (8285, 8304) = 1.09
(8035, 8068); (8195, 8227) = 0.95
